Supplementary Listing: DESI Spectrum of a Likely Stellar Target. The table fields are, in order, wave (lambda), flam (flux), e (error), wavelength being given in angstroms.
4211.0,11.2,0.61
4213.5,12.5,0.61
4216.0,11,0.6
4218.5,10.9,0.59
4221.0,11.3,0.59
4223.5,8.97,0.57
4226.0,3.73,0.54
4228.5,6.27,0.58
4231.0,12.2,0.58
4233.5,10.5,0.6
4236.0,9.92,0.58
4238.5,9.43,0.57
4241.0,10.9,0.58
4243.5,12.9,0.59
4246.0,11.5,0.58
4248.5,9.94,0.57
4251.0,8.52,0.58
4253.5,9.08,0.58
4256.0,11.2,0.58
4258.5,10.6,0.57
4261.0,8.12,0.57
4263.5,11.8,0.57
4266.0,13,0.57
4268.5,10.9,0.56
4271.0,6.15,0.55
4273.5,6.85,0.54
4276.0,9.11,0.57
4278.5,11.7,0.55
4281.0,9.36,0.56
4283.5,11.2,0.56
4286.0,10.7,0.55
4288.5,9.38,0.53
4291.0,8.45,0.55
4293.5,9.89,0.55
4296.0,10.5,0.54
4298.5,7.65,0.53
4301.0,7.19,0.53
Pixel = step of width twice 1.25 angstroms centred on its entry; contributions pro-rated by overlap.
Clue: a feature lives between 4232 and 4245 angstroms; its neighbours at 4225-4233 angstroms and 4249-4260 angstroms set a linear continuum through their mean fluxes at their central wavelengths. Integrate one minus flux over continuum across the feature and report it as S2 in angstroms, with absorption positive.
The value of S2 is -3.35 angstroms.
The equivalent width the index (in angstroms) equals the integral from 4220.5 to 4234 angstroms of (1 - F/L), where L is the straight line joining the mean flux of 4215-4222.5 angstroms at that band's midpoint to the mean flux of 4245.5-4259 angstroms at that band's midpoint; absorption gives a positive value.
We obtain 2.70 angstroms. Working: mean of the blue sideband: 11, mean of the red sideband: 10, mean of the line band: 8.6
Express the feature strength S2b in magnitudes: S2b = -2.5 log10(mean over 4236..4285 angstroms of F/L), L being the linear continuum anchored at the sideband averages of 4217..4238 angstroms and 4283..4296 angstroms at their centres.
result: -0.06 mag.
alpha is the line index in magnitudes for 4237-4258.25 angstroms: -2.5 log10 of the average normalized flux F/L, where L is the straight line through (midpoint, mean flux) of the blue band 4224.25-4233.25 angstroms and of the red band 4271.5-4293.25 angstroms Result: -0.235 mag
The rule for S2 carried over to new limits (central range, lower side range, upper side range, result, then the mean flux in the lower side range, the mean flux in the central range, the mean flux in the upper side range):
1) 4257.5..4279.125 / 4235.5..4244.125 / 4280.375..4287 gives 1.7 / 10.7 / 9.74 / 10.5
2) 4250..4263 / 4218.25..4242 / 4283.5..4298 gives -0.2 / 9.33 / 9.66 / 9.8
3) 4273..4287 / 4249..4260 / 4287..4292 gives -1.1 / 9.82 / 9.96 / 9.03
